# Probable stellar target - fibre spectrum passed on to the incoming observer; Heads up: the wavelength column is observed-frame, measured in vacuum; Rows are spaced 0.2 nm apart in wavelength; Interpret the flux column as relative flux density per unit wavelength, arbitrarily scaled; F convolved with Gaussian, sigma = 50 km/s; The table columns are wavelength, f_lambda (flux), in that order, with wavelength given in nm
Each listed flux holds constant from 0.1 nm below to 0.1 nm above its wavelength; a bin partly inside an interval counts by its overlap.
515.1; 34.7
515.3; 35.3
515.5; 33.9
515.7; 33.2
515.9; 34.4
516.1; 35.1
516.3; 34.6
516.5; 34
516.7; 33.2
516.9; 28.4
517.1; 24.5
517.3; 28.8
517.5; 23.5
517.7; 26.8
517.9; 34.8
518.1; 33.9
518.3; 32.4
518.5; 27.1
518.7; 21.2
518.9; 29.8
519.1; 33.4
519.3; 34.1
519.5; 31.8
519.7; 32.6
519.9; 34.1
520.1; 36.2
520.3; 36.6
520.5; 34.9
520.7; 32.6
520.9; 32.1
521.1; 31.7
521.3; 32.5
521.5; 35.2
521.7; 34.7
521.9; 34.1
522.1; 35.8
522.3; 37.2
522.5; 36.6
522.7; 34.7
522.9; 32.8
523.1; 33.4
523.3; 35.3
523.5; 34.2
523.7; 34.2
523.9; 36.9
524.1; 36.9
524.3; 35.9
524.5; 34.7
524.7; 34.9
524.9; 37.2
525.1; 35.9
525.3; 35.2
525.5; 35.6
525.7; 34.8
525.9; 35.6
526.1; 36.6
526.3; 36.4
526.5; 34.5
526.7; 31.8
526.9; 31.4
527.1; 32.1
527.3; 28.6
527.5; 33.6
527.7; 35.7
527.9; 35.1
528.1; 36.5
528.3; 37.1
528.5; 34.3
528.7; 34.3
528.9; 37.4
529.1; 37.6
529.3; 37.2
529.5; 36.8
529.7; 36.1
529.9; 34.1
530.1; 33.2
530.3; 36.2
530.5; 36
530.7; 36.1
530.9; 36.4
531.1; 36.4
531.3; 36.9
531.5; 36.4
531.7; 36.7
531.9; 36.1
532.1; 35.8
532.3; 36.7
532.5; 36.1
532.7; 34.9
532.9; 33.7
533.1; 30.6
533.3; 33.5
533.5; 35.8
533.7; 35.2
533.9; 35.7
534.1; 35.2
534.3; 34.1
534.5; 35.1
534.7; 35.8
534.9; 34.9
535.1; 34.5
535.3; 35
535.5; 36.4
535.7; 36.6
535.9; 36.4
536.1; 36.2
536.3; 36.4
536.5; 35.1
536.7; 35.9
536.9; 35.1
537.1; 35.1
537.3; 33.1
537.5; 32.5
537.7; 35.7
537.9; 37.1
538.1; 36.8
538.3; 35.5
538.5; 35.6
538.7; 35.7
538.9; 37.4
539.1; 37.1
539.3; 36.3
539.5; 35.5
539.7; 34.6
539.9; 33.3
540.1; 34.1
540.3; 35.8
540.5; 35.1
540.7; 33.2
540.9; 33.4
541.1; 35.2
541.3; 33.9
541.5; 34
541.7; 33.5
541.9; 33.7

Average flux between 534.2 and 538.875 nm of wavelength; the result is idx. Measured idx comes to 35.4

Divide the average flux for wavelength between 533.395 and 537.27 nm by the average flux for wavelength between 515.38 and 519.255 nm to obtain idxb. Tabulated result 1.2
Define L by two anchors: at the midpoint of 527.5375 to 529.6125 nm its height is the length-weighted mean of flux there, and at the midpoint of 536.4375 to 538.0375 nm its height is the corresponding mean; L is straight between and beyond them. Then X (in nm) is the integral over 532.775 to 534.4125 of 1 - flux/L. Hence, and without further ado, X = 0.06 nm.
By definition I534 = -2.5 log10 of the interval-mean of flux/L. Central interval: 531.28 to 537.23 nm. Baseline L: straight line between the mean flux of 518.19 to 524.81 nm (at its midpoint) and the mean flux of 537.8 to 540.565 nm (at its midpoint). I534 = -0.01 mag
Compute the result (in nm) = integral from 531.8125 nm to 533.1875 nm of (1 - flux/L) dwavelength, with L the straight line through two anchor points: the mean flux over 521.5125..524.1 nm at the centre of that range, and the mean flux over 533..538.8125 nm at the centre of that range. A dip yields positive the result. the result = 0.01 nm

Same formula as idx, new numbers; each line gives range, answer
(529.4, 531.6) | 35.9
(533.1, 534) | 34.6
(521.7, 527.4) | 34.8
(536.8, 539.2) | 35.6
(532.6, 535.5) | 34.6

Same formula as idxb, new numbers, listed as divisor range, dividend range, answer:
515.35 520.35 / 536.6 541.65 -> 1.11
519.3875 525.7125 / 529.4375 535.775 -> 1.02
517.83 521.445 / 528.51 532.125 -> 1.11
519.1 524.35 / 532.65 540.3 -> 1.02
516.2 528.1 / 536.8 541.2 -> 1.06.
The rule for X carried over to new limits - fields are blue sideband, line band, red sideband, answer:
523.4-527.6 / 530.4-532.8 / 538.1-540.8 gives -0.09 nm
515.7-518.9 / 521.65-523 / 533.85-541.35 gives -0.16 nm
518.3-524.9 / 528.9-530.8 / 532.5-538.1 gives -0.08 nm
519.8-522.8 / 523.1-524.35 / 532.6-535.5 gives -0.03 nm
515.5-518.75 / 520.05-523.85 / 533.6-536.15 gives -0.30 nm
